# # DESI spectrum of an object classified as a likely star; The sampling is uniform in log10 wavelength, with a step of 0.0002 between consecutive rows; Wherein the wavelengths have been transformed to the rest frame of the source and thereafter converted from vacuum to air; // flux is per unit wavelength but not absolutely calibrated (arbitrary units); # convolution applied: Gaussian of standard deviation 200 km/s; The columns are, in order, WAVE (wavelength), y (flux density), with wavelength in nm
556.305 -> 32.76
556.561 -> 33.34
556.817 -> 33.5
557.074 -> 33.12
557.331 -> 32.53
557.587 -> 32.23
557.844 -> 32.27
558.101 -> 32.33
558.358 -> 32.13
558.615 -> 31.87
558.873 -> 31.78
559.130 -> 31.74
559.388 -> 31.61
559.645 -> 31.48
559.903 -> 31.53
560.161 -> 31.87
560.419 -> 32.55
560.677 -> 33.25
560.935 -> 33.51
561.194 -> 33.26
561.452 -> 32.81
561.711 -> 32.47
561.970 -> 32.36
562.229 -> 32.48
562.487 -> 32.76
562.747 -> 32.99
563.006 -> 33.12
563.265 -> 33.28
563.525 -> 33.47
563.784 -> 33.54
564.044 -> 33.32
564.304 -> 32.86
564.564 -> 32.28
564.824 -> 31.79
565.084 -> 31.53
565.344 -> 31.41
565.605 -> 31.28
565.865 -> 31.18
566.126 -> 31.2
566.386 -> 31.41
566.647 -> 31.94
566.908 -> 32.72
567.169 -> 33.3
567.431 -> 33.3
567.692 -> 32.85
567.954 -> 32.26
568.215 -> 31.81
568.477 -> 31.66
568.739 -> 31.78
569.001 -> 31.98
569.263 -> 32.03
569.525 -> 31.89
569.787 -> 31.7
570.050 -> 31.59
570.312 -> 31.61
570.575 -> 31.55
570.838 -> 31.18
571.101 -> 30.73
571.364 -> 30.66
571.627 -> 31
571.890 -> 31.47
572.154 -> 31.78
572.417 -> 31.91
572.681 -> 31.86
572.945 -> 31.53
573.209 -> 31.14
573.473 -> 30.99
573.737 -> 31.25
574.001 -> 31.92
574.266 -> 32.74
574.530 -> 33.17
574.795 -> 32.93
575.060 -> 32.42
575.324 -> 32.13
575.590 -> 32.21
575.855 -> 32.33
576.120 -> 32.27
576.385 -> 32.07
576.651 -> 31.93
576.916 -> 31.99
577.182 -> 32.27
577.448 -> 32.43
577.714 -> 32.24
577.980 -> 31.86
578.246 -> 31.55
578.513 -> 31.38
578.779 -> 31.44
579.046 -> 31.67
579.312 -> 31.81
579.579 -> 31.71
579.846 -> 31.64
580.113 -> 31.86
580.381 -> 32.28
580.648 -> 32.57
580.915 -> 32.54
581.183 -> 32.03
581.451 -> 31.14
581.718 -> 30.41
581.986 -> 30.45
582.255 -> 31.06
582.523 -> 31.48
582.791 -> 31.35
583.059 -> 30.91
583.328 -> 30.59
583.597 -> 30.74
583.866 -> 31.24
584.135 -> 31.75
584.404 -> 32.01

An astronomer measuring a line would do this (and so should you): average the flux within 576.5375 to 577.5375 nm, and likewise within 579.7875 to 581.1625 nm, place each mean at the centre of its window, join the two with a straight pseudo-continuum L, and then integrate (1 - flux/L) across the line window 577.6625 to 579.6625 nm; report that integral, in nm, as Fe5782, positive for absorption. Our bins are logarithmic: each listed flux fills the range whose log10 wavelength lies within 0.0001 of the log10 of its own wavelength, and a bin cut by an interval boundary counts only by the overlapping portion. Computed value 0.03 nm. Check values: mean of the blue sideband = 32.2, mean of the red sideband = 32.2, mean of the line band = 31.7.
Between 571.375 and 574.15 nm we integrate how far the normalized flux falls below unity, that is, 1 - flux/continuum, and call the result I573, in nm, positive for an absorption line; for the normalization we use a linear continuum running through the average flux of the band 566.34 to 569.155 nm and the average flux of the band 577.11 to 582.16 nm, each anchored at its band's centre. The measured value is 0.052 nm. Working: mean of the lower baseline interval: 32.3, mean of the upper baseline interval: 31.7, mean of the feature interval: 31.5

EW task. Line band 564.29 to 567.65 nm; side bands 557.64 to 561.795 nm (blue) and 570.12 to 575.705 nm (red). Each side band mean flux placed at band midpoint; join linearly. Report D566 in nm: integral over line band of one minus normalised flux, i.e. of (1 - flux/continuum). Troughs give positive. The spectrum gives 0.00 nm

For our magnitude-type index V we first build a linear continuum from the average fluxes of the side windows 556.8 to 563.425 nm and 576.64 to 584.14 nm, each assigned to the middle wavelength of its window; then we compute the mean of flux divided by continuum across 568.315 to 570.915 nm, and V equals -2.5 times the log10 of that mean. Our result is 0.012 mag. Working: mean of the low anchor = 32.5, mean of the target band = 31.7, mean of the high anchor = 31.6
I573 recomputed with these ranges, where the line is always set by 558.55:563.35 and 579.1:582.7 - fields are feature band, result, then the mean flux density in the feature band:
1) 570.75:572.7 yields 0.043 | 31.3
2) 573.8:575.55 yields -0.033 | 32.5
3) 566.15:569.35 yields -0.005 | 32.2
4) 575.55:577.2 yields -0.017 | 32.2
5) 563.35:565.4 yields -0.017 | 32.6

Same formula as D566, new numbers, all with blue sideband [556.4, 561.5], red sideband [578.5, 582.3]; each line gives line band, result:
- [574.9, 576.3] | -0.021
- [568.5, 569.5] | 0.005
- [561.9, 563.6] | -0.033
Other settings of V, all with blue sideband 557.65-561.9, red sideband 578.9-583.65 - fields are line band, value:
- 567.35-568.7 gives -0.01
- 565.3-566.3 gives 0.03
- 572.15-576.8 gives -0.01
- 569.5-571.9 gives 0.02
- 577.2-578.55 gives -0.01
